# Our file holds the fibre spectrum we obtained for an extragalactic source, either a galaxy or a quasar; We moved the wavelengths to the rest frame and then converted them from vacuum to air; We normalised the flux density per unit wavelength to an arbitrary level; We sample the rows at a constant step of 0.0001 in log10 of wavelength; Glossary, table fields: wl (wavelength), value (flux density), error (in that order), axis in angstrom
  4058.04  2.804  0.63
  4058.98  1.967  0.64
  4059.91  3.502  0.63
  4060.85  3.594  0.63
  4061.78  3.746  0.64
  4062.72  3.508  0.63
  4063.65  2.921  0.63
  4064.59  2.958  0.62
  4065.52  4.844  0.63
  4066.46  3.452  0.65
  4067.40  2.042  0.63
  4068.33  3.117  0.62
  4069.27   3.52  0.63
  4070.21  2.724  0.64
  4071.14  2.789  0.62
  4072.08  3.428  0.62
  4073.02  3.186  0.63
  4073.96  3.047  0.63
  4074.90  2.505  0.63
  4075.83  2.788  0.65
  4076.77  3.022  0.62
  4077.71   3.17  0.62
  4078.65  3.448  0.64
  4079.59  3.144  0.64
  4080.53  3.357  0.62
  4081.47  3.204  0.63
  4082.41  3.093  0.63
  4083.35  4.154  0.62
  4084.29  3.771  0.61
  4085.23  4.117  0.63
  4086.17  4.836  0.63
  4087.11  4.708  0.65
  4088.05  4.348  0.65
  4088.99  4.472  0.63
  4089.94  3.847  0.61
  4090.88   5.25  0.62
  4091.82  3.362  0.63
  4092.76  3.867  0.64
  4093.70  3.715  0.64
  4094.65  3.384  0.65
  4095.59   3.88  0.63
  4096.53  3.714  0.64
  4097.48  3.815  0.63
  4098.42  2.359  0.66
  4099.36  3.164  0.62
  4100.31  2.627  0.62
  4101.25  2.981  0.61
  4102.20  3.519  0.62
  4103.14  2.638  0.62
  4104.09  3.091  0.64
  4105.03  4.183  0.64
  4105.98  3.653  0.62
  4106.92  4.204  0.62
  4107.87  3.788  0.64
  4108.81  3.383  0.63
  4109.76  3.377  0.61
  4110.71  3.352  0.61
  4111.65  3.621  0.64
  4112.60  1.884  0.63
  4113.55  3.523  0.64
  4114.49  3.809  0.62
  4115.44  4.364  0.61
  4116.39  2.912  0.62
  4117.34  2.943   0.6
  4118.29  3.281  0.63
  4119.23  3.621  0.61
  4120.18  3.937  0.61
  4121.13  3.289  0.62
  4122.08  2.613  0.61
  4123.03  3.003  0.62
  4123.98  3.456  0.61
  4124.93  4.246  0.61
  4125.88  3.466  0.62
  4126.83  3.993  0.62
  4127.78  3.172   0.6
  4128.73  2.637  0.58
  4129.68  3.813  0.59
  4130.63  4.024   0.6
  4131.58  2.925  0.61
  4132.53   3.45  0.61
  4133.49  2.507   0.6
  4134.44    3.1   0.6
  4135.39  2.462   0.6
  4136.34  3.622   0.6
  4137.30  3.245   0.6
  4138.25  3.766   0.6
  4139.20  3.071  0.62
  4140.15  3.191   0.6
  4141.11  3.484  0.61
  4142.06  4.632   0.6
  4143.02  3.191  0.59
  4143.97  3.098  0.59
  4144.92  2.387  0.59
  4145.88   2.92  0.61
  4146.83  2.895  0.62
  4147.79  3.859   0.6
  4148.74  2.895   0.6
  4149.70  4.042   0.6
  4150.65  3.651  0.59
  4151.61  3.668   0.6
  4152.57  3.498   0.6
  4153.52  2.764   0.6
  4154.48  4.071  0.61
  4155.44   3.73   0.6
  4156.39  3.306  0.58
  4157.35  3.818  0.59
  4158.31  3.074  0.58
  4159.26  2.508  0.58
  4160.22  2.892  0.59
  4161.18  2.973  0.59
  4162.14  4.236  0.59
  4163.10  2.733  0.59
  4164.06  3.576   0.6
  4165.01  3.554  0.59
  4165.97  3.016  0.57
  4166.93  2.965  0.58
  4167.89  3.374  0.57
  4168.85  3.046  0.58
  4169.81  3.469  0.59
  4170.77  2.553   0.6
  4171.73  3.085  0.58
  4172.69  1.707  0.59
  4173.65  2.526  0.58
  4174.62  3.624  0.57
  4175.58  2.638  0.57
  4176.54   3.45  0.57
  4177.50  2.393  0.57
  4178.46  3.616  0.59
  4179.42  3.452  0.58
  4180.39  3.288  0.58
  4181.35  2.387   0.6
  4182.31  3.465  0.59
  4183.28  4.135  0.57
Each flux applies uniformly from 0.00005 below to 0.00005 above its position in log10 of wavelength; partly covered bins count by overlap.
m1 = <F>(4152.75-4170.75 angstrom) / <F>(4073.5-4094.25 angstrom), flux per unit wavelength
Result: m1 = 0.89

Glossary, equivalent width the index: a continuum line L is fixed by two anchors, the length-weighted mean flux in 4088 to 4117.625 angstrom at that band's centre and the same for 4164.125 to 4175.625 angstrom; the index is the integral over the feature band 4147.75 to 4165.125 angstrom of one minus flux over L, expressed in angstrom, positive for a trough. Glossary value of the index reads -1.65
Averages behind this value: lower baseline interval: 3.52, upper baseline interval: 3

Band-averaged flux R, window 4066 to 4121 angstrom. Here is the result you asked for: 3.46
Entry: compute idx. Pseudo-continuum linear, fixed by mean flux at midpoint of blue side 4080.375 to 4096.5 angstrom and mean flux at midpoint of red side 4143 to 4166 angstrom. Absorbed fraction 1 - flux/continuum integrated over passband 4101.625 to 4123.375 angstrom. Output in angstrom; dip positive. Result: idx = 2.0 angstrom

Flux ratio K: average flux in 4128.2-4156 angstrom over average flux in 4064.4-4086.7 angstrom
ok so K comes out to 1.00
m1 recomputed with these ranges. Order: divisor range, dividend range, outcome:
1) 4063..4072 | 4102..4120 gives 1.08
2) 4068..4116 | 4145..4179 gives 0.91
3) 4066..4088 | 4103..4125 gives 1.02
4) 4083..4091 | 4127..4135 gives 0.74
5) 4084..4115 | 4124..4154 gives 0.92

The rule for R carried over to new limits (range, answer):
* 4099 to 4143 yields 3.37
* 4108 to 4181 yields 3.27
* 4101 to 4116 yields 3.46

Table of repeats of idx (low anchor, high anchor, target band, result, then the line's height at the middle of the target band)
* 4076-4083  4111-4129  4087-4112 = -2.6 angstrom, 3.28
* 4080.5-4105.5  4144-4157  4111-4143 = 1.2 angstrom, 3.49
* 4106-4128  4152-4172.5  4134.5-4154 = 0.0 angstrom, 3.32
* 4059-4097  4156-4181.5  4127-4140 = 0.1 angstrom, 3.26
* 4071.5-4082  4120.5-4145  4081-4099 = -4.1 angstrom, 3.16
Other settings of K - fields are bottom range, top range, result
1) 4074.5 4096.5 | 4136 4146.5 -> 0.89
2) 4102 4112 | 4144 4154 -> 0.92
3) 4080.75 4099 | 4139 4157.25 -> 0.88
